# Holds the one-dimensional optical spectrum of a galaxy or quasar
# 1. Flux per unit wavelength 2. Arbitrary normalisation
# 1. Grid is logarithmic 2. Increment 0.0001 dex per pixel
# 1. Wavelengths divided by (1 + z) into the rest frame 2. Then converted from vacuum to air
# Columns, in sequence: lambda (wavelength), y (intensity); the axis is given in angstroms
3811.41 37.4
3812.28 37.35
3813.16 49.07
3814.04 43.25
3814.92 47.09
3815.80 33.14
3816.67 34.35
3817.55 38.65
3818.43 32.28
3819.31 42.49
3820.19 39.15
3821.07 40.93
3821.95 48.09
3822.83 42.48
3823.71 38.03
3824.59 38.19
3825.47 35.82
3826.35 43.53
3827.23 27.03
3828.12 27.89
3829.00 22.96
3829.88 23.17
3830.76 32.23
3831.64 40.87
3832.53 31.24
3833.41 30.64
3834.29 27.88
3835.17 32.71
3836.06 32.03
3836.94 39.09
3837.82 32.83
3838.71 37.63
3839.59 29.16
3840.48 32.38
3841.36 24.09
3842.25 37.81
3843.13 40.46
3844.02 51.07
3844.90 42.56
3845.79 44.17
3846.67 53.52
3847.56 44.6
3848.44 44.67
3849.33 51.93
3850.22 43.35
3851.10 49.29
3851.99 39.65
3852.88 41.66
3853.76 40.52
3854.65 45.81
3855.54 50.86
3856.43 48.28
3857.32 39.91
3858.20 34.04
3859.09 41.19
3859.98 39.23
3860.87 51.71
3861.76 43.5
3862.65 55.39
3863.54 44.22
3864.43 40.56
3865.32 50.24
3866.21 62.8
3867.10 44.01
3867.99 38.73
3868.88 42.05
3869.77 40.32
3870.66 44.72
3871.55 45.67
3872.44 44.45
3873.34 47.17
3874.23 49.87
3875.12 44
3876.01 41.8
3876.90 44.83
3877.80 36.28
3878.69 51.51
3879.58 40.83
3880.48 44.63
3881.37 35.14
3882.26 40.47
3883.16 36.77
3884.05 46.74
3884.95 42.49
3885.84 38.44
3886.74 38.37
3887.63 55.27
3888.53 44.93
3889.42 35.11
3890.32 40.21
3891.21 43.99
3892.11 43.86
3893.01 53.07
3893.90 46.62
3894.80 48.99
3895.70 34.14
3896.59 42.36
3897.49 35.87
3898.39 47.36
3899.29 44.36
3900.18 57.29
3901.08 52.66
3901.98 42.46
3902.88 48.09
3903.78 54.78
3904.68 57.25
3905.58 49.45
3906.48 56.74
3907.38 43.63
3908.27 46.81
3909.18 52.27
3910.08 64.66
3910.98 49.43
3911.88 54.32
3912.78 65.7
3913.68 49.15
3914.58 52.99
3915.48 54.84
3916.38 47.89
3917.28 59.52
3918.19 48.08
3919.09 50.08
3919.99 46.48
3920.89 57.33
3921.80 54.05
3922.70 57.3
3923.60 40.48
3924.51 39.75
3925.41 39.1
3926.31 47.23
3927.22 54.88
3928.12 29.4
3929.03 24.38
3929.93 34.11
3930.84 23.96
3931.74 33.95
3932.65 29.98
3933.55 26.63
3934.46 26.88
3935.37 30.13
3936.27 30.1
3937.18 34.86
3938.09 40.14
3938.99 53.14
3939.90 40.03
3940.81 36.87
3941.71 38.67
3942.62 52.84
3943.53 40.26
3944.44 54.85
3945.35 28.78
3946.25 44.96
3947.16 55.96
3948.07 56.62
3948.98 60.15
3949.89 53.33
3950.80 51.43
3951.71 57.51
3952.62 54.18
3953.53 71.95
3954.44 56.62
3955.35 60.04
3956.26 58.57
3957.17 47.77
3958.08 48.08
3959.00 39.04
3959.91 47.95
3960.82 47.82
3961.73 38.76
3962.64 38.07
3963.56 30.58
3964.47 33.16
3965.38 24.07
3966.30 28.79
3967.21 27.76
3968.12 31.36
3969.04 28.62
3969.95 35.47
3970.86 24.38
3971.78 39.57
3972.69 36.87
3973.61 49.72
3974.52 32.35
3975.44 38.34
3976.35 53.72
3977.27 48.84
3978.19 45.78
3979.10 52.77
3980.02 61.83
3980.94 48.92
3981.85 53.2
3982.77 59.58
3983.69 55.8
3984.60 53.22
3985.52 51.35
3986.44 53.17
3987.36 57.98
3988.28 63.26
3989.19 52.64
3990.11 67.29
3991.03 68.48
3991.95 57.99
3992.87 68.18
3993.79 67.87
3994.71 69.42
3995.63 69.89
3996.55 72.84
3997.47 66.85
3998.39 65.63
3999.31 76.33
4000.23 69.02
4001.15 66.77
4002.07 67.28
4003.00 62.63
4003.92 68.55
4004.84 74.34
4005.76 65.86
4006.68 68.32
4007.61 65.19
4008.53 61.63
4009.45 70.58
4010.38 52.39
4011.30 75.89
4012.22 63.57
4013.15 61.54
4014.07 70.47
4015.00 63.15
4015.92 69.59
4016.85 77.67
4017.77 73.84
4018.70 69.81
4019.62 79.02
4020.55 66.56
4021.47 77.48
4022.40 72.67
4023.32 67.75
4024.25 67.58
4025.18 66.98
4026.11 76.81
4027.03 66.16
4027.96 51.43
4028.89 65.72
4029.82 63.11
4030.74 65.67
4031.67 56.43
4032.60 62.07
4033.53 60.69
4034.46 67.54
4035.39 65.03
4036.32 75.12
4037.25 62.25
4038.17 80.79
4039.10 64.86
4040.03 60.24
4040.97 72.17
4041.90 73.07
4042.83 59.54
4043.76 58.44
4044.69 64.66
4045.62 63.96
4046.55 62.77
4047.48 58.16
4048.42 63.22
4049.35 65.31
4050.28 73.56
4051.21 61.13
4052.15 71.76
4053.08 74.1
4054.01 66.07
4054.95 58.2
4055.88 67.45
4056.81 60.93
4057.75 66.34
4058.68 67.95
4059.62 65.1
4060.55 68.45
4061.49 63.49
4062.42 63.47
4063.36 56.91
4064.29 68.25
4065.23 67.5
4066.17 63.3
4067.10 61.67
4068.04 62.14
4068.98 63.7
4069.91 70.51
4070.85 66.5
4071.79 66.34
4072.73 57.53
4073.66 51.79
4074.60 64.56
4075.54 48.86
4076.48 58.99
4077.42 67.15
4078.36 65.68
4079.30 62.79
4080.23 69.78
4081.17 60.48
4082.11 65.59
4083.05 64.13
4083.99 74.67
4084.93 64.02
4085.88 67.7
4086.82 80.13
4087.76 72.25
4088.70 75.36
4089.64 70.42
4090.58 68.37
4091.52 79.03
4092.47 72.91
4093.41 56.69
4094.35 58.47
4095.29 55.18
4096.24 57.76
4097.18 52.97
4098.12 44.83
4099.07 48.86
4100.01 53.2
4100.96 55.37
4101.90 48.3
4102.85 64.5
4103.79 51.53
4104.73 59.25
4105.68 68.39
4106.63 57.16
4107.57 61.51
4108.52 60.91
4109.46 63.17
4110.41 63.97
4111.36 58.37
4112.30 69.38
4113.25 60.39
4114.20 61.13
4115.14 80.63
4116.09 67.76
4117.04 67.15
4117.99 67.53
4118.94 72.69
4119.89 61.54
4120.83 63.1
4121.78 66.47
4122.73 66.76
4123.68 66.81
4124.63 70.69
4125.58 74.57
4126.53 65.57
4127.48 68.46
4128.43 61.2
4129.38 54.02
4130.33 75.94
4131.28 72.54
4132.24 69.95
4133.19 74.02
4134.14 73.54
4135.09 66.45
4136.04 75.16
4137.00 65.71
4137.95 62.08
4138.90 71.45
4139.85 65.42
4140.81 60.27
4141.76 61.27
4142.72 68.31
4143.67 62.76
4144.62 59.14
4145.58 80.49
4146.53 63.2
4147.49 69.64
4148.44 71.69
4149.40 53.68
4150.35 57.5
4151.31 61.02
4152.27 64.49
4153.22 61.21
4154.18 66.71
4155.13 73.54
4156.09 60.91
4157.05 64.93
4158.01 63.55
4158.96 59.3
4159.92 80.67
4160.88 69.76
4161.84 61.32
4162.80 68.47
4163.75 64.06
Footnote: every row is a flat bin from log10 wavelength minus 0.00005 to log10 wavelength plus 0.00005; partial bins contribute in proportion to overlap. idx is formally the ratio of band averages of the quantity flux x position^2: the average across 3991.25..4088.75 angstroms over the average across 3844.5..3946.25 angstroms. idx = 1.6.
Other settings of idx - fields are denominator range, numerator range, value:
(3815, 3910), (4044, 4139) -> 1.71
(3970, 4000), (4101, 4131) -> 1.24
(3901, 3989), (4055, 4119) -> 1.48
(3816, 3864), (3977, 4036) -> 1.79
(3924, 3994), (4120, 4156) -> 1.61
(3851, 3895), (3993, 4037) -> 1.65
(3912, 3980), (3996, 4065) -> 1.59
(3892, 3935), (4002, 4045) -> 1.53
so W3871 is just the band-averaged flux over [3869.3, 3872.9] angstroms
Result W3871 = 43.7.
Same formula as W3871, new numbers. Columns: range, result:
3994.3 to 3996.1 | 69.7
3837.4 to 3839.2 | 35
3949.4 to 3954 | 57.7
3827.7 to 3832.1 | 29.4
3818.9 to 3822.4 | 42.7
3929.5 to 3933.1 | 30.5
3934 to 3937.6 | 30.4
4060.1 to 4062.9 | 65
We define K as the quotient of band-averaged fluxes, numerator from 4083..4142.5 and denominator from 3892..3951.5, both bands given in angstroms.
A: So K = 1.4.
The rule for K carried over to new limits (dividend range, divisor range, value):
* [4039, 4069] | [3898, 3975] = 1.45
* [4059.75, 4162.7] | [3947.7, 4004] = 1.24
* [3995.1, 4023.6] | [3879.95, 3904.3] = 1.56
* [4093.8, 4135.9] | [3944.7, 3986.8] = 1.38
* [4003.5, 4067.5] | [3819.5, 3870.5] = 1.65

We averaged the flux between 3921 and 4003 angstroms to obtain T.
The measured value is 48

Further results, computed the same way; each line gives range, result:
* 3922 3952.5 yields 41.7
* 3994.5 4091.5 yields 66.5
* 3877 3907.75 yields 45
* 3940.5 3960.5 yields 50.8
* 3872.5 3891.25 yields 42.8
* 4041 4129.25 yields 64.1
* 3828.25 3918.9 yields 44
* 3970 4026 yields 61.6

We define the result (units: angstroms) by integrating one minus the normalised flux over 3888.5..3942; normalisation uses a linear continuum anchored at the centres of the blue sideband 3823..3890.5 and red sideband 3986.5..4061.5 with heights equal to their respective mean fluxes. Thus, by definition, 5.1 angstroms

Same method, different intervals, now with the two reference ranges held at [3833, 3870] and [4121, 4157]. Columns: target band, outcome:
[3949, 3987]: 4.4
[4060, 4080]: -0.8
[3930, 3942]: 3.6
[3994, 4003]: -2.4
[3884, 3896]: 0.4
